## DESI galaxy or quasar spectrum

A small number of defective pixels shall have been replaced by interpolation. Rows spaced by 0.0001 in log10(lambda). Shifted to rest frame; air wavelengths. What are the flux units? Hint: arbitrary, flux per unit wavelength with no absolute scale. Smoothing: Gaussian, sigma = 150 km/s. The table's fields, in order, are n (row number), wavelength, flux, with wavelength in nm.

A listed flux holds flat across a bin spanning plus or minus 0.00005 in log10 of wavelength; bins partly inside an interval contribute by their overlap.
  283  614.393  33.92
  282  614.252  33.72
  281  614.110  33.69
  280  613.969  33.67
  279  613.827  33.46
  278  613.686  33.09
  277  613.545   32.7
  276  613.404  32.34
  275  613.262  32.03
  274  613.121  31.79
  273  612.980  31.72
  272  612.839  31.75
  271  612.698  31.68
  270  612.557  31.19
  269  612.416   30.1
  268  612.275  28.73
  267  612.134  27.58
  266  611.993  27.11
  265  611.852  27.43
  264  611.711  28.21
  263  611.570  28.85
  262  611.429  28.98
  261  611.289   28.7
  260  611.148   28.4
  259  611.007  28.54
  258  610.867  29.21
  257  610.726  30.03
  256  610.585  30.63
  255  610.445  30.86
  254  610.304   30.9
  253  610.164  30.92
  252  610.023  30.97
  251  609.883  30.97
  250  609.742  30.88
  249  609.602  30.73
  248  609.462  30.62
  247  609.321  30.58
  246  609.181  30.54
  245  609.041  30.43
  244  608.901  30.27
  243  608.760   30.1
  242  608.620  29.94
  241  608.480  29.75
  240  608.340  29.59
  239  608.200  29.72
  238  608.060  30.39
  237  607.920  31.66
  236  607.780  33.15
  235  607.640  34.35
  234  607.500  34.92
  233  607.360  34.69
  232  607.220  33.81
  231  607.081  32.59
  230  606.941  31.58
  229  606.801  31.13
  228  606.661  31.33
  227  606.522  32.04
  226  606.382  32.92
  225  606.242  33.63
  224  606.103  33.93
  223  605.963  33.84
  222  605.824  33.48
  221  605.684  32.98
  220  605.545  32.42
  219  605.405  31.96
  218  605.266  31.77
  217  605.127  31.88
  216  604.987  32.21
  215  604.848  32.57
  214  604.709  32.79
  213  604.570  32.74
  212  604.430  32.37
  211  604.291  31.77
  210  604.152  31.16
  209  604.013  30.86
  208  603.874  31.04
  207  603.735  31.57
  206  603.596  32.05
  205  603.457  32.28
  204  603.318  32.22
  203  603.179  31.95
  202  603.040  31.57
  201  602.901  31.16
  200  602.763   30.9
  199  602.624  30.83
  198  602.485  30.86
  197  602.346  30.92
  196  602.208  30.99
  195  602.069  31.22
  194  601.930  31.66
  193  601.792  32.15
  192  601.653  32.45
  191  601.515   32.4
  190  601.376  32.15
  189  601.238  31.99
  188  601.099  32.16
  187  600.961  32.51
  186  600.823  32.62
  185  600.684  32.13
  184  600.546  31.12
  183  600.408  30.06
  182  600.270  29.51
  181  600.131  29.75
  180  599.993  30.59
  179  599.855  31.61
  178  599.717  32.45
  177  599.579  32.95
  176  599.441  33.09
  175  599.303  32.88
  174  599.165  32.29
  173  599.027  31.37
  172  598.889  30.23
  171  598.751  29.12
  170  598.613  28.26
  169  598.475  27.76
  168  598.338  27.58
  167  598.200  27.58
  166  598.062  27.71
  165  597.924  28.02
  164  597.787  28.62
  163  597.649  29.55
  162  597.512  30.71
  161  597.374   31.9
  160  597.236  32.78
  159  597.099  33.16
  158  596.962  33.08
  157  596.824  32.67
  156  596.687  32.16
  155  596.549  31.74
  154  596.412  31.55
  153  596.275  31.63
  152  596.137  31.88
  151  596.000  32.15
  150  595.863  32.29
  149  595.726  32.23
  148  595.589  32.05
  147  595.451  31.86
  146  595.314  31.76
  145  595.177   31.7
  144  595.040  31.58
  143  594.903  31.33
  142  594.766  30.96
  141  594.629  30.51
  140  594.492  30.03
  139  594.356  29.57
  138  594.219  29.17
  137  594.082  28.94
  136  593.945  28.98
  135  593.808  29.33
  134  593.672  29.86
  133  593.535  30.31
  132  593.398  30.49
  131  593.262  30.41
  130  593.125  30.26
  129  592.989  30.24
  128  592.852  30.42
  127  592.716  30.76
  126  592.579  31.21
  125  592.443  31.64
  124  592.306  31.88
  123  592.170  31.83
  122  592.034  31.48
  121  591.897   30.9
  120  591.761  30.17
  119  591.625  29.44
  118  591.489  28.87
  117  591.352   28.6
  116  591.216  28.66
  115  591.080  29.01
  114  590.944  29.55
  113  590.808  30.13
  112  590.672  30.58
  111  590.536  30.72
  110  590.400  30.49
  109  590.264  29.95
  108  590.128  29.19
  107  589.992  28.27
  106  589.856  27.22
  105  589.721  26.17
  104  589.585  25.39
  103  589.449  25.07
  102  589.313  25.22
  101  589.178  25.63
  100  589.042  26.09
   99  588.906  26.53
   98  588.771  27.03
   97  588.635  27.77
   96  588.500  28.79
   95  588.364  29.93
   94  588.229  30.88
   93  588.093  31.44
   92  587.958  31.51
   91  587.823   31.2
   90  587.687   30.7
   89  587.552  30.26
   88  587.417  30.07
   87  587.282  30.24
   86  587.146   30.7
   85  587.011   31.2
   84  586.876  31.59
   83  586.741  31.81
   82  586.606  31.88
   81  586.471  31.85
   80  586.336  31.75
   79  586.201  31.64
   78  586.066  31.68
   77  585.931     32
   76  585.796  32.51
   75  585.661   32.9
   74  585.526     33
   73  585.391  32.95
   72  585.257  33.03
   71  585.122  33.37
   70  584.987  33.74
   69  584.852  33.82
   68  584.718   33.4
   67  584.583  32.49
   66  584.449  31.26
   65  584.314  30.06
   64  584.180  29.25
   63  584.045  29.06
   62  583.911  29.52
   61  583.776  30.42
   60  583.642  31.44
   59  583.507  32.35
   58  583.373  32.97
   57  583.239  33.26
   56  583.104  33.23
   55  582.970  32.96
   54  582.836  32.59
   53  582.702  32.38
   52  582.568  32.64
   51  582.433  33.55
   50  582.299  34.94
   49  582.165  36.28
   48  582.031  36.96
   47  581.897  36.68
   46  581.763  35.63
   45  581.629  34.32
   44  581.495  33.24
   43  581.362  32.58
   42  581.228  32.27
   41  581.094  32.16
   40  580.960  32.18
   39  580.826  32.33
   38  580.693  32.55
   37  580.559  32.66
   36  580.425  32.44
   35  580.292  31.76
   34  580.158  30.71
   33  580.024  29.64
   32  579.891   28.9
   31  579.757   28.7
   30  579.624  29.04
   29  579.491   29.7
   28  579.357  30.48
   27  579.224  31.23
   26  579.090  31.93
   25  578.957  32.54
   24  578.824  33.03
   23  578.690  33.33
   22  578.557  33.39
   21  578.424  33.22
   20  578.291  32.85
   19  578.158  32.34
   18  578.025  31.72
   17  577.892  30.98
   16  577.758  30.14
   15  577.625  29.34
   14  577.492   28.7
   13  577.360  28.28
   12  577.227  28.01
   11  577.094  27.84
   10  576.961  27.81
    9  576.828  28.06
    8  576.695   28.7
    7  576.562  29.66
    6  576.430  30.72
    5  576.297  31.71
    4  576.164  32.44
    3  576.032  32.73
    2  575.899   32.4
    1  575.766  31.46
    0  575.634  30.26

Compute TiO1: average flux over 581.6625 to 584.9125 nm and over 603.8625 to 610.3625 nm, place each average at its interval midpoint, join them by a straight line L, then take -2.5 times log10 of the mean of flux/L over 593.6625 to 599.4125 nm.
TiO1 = 0.05 mag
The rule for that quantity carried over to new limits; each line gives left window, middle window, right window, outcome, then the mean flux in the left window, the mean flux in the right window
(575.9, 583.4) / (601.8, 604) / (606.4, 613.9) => -0.012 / 31.8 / 30.8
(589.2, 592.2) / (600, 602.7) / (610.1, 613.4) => -0.073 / 28.9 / 29.8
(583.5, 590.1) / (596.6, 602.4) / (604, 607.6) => 0.028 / 30.3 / 32.6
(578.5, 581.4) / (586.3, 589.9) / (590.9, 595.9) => 0.062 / 31.5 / 30.5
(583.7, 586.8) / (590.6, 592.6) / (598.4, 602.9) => 0.049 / 31.9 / 31.3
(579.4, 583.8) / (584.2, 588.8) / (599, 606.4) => 0.033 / 32.5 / 31.9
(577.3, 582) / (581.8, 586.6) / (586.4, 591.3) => -0.072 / 31.8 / 29.2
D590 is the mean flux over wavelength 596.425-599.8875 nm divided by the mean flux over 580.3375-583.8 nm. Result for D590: 0.92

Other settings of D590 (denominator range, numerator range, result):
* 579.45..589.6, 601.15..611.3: 1.01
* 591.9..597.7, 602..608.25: 1.03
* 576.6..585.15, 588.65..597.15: 0.95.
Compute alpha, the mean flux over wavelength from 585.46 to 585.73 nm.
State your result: 32.9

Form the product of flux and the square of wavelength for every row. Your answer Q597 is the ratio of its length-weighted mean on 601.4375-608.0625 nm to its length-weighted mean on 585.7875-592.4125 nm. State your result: 1.14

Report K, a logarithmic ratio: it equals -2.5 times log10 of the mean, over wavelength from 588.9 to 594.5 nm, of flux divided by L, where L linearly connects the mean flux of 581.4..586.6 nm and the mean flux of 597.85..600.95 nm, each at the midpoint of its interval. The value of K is 0.082 mag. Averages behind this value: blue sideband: 32.8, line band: 29.3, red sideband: 30.4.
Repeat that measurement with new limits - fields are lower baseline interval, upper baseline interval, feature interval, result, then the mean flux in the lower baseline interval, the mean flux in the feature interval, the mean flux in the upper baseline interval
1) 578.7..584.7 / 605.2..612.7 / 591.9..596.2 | 0.03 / 32.2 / 30.9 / 30.9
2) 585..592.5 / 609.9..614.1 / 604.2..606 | -0.07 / 30.1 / 32.5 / 30.5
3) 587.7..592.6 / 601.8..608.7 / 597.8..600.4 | 0.03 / 29.1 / 30.1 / 32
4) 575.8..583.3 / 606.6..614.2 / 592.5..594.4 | 0.05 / 31.8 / 30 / 30.9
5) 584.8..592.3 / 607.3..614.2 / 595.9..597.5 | -0.06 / 30.1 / 32.2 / 30.8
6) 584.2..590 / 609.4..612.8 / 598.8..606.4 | -0.07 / 30.3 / 31.9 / 29.7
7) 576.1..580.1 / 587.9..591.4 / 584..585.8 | -0.10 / 30.5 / 32.2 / 28.4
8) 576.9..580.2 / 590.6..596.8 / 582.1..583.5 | -0.10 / 30.6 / 33.4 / 30.7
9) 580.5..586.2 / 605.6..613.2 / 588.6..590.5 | 0.19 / 32.8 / 27.2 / 30.9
